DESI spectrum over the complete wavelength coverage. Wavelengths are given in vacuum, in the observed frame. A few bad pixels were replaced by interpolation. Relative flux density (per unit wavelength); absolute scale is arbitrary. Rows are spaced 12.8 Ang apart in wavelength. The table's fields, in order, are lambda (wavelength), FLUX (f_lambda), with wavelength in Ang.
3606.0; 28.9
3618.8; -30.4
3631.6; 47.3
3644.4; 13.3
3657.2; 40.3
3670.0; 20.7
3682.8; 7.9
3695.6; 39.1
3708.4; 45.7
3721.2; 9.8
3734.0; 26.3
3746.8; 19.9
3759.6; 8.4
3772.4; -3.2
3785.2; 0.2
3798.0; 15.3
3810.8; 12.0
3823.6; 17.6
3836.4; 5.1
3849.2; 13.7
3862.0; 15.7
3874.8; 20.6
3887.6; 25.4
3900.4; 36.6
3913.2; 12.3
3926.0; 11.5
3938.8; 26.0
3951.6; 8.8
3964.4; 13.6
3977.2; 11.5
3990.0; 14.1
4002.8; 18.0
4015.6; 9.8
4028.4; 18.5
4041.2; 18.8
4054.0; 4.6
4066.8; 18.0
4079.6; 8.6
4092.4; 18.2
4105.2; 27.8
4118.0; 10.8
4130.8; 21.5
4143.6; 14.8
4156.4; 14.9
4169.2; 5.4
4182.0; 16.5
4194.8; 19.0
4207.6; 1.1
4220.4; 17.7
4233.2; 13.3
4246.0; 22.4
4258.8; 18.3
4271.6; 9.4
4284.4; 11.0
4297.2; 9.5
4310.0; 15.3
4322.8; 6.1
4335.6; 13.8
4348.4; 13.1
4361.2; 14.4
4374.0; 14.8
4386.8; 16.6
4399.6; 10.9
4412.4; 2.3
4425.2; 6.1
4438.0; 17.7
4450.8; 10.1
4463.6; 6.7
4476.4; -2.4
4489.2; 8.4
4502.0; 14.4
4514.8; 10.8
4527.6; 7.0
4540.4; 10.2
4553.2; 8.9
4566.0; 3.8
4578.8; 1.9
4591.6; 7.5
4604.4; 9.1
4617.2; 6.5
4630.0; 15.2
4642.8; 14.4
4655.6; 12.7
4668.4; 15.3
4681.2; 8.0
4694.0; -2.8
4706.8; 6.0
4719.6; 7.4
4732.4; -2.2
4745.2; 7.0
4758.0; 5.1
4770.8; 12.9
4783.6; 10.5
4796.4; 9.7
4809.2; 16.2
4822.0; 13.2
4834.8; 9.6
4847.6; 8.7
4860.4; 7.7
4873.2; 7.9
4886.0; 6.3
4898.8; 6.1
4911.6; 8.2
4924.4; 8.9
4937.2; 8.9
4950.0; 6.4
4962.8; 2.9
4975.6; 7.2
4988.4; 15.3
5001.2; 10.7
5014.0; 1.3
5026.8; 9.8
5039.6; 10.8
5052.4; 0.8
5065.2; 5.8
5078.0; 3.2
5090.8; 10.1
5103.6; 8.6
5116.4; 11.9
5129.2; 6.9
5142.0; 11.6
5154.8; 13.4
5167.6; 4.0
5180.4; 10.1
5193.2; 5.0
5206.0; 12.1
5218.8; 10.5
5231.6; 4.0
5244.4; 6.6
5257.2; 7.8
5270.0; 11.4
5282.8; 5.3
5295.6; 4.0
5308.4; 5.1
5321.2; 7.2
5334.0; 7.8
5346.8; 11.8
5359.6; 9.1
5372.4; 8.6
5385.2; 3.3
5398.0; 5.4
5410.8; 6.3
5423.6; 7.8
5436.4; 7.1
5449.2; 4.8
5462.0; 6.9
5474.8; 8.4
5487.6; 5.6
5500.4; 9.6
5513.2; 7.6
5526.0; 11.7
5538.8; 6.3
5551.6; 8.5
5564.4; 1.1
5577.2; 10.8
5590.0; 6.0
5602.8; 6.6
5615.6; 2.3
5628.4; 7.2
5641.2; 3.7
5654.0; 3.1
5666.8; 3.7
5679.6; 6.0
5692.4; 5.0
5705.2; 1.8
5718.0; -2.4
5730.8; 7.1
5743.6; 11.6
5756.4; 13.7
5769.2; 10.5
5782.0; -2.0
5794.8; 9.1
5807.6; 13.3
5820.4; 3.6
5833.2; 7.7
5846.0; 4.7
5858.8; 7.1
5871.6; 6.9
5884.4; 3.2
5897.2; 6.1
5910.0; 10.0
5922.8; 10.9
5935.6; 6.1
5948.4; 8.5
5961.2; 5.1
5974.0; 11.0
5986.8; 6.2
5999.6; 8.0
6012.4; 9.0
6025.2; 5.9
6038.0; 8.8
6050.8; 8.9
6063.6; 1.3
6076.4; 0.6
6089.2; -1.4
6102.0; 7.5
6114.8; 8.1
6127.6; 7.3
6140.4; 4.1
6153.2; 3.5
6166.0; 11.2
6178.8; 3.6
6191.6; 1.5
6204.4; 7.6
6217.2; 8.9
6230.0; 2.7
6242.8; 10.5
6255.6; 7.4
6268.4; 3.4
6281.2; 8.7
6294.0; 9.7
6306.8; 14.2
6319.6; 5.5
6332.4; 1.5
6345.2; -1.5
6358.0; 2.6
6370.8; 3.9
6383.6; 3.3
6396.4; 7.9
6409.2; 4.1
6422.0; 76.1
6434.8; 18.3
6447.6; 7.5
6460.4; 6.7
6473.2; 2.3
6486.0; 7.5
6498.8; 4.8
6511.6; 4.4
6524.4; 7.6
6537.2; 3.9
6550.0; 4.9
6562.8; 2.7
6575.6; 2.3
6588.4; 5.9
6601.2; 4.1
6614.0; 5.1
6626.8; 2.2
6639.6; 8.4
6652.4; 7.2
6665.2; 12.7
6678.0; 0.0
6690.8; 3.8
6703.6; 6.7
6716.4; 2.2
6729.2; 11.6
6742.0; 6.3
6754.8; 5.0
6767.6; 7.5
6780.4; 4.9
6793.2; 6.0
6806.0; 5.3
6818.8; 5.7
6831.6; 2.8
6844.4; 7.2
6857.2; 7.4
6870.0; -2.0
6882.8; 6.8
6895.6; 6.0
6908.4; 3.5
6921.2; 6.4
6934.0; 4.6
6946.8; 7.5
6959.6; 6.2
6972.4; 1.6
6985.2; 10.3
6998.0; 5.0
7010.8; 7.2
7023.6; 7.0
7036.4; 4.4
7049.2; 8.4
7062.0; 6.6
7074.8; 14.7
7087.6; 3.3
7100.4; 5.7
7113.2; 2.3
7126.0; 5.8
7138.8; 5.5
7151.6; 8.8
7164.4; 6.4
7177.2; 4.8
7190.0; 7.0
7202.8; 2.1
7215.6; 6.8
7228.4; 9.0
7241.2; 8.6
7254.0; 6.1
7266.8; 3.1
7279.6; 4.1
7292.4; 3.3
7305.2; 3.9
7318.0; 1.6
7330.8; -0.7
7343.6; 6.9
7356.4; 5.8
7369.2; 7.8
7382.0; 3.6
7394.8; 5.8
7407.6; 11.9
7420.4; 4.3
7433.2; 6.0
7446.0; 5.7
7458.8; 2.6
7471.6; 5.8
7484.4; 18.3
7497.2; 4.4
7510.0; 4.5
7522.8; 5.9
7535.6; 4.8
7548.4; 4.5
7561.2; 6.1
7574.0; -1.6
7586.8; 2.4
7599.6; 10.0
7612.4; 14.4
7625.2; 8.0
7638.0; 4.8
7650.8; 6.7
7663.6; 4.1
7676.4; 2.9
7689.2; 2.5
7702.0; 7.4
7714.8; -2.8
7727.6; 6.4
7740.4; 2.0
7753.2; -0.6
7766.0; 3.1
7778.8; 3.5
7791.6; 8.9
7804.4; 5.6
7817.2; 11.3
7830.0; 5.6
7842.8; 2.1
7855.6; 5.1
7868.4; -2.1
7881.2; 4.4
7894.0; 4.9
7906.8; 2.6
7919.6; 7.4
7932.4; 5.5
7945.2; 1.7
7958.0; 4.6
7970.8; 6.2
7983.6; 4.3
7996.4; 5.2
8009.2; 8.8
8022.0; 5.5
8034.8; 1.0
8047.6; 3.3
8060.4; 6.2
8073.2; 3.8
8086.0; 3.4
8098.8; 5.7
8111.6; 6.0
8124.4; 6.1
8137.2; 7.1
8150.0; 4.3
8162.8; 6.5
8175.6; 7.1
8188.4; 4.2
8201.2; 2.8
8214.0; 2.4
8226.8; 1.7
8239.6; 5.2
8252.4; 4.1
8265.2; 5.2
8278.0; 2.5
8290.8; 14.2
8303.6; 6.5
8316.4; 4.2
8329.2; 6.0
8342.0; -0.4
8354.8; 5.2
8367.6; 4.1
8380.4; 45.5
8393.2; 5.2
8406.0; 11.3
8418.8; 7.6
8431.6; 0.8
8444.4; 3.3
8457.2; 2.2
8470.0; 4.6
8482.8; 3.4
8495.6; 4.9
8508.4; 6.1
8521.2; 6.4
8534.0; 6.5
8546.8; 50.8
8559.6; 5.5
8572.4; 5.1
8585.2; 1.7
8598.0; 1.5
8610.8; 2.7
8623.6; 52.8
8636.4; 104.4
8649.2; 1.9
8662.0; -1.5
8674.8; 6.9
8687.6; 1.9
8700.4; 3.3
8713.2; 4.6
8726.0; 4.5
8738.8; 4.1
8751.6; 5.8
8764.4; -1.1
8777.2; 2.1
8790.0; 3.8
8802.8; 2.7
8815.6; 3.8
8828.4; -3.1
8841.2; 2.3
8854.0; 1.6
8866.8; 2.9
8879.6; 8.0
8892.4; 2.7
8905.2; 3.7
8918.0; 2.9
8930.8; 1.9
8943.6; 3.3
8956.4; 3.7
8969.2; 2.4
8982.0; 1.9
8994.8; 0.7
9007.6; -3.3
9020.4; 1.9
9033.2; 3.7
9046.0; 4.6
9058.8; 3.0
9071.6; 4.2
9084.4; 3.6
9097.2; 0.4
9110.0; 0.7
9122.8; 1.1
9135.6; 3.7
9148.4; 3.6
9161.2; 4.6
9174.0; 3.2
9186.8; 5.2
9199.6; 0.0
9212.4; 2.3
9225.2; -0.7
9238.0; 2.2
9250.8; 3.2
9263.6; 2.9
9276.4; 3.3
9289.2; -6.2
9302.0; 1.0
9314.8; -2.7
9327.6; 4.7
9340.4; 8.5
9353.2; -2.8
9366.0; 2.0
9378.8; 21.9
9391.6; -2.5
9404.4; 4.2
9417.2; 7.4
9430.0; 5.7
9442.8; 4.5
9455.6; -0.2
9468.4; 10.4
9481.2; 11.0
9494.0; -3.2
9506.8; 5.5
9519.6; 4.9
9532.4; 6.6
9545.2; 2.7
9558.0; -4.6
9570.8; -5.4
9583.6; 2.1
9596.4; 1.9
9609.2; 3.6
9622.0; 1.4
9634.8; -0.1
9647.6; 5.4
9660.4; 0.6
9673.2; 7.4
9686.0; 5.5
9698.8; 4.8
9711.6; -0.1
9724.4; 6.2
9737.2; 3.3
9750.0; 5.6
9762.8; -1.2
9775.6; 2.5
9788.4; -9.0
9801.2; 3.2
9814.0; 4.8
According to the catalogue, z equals 0.723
